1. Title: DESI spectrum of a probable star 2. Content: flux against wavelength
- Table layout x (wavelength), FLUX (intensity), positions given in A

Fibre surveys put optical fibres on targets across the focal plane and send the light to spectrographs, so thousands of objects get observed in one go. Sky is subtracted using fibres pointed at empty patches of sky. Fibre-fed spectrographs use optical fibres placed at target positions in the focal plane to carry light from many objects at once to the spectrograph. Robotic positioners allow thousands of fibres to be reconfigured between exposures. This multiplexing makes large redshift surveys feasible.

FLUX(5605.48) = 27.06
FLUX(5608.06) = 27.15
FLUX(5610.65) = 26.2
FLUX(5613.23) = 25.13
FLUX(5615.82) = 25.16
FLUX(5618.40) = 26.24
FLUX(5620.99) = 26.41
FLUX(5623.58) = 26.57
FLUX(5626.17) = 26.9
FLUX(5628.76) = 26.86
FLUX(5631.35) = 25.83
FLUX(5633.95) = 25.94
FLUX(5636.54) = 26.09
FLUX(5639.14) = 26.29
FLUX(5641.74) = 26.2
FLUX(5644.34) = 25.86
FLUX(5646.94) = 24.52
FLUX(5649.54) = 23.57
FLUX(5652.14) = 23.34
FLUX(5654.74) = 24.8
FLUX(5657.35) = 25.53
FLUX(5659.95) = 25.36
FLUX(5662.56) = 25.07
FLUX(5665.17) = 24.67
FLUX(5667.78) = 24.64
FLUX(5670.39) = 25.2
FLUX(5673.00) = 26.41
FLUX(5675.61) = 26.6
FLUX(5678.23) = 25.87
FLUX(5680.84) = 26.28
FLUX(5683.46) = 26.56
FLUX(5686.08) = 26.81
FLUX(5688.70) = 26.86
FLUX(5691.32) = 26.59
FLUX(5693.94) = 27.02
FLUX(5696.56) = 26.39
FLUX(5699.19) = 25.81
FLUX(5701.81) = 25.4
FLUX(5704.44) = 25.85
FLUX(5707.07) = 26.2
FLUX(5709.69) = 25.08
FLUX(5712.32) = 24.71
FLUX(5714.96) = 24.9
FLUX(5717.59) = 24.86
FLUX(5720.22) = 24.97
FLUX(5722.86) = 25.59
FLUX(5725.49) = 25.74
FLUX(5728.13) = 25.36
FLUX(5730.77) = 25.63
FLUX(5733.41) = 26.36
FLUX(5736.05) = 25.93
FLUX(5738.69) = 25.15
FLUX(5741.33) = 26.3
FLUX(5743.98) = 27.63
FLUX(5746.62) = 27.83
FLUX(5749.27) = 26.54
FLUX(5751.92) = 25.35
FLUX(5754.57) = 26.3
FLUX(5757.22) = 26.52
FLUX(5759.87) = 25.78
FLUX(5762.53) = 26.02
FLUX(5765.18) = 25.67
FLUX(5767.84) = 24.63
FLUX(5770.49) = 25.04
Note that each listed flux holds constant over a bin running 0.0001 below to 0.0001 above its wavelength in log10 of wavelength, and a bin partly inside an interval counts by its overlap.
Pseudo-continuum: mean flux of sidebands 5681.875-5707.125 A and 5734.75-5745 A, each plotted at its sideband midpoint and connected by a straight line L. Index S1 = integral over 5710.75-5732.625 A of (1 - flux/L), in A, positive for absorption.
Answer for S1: 0.8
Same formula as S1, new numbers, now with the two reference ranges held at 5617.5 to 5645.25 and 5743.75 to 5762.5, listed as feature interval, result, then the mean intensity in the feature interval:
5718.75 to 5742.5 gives 0.69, 25.7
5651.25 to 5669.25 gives 1.04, 24.8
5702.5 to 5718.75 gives 0.69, 25.3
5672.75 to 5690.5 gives -0.09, 26.5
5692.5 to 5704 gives 0.11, 26.1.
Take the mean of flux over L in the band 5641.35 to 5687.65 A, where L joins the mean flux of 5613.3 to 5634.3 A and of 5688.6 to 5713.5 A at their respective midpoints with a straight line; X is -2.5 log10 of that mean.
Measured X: 0.03 mag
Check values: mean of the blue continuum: 26.2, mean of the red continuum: 26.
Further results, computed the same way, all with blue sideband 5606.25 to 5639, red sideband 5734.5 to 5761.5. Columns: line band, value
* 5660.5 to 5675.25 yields 0.04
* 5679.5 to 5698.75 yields -0.01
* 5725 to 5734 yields 0.02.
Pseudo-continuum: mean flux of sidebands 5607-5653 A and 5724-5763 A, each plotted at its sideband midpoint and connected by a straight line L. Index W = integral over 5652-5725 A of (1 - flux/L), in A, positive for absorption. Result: 0.9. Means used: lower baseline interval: 25.8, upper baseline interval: 26.2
